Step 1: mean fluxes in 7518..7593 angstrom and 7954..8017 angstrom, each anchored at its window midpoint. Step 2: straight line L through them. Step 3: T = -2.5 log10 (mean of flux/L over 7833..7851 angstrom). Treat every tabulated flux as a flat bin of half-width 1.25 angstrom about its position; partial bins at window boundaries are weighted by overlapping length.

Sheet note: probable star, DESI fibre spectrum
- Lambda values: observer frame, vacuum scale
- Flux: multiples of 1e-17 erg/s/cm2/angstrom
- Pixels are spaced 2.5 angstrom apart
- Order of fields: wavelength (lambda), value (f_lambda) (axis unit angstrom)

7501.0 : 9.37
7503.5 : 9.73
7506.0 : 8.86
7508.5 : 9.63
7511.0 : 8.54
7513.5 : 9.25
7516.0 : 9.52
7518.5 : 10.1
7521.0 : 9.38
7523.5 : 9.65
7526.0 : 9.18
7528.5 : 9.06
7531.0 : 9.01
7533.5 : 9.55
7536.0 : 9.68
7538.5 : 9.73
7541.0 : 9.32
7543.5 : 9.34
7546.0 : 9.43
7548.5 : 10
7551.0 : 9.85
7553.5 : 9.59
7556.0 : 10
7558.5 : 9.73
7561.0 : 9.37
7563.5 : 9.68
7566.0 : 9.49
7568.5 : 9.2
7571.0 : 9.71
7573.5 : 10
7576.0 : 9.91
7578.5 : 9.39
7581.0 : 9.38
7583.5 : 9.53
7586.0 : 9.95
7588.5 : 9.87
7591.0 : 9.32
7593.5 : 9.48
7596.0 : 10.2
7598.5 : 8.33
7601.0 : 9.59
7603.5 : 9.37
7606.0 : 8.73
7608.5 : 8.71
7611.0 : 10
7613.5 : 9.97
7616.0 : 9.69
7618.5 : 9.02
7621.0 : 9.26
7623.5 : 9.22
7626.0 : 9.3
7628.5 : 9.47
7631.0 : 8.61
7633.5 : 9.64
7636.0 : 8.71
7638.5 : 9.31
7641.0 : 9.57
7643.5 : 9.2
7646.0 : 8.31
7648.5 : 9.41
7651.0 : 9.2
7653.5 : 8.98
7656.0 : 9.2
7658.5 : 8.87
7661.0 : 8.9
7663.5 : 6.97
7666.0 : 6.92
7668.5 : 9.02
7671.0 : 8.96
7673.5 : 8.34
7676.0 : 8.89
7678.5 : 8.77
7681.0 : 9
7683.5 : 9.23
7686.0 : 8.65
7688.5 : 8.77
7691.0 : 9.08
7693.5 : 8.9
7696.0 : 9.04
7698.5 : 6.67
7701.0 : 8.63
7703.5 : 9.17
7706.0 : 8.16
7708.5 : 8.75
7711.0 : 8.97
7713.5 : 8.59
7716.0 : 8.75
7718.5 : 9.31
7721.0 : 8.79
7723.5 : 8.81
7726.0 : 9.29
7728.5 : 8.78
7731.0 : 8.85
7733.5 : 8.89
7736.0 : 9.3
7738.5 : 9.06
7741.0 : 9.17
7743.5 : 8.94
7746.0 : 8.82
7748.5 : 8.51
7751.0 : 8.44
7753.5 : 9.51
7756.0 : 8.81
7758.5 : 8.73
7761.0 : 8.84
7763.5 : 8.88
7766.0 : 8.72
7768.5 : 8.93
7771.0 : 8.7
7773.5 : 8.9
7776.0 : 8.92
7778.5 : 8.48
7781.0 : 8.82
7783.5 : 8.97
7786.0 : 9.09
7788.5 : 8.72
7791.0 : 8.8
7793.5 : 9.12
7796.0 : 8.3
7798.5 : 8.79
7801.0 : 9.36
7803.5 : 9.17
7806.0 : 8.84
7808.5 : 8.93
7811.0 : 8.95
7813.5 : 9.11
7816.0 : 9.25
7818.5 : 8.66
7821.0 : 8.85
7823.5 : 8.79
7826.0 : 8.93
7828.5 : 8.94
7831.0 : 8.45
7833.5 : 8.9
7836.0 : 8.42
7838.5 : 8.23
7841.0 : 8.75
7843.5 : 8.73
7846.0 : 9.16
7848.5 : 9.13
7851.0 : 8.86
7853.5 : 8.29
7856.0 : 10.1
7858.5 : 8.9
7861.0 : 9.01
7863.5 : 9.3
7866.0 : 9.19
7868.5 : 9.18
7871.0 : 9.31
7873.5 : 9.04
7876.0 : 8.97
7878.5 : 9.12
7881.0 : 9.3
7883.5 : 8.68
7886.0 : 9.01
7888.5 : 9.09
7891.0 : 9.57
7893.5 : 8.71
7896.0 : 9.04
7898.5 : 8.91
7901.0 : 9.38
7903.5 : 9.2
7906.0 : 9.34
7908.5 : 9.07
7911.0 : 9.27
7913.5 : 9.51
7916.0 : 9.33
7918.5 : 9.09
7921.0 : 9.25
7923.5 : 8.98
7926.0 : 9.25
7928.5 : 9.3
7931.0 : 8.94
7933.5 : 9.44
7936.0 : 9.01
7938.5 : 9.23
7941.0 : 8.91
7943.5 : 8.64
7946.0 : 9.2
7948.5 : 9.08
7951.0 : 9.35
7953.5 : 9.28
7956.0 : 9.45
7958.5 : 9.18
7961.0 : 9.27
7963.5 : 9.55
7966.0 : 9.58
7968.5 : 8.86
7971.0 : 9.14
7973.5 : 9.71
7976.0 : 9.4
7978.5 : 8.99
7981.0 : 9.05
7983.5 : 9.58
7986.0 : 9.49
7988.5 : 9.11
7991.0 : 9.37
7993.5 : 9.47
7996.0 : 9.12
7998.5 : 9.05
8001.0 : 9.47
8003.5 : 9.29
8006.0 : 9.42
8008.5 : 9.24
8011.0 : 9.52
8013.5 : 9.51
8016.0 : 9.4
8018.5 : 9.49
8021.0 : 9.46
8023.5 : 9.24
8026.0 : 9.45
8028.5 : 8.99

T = 0.078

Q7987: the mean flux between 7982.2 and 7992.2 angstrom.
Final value 9.39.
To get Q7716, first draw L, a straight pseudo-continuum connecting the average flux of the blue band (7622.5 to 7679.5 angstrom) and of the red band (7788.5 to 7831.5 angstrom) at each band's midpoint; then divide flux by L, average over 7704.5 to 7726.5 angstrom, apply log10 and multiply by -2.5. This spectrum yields 0.01 mag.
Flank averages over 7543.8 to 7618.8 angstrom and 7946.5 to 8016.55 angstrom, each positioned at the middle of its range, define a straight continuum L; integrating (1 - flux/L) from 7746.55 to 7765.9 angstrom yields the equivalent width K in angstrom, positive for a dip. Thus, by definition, 1.3 angstrom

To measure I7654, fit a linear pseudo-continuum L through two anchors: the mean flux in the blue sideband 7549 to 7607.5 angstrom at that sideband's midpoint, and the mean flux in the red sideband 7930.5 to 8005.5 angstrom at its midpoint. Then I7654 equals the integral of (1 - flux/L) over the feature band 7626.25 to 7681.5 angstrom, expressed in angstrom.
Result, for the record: 3.8 angstrom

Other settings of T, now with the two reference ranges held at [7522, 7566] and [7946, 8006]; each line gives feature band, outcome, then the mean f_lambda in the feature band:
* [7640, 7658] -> 0.04 mag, 9.11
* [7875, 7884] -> 0.04 mag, 9.05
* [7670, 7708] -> 0.09 mag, 8.68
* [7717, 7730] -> 0.05 mag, 8.99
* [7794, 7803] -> 0.06 mag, 8.87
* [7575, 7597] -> -0.02 mag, 9.66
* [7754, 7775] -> 0.07 mag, 8.84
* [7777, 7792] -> 0.07 mag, 8.82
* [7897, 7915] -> 0.01 mag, 9.24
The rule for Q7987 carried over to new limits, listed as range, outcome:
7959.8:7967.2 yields 9.47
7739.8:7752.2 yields 8.78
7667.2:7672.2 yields 8.97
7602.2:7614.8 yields 9.36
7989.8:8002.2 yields 9.29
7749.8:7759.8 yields 8.87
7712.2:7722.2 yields 8.86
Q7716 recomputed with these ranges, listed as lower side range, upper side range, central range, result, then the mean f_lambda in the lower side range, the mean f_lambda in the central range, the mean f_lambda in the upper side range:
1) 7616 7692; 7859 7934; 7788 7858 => 0.024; 8.91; 8.88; 9.15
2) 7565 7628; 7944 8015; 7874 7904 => 0.031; 9.46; 9.08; 9.3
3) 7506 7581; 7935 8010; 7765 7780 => 0.071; 9.51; 8.78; 9.25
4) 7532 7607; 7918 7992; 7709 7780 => 0.063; 9.56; 8.88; 9.22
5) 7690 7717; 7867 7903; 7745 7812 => -0.006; 8.6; 8.85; 9.1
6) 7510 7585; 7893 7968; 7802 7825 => 0.040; 9.52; 8.95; 9.19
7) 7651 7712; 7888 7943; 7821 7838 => 0.030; 8.63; 8.72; 9.17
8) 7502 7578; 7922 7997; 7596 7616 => 0.016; 9.51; 9.33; 9.23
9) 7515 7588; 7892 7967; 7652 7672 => 0.119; 9.58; 8.48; 9.19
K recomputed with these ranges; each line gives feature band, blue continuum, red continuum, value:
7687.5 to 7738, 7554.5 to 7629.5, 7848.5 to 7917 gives 3.1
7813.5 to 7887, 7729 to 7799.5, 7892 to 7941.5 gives 0.7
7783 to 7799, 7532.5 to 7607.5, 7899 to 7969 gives 0.9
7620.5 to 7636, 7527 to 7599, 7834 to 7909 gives 0.4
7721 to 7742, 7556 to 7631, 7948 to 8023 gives 0.9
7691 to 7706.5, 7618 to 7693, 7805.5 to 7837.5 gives 0.7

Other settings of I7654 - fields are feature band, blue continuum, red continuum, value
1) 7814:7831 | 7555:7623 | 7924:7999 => 0.8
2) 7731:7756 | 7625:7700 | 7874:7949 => -0.1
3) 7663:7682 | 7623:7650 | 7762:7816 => 1.4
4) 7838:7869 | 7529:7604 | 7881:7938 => 0.7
